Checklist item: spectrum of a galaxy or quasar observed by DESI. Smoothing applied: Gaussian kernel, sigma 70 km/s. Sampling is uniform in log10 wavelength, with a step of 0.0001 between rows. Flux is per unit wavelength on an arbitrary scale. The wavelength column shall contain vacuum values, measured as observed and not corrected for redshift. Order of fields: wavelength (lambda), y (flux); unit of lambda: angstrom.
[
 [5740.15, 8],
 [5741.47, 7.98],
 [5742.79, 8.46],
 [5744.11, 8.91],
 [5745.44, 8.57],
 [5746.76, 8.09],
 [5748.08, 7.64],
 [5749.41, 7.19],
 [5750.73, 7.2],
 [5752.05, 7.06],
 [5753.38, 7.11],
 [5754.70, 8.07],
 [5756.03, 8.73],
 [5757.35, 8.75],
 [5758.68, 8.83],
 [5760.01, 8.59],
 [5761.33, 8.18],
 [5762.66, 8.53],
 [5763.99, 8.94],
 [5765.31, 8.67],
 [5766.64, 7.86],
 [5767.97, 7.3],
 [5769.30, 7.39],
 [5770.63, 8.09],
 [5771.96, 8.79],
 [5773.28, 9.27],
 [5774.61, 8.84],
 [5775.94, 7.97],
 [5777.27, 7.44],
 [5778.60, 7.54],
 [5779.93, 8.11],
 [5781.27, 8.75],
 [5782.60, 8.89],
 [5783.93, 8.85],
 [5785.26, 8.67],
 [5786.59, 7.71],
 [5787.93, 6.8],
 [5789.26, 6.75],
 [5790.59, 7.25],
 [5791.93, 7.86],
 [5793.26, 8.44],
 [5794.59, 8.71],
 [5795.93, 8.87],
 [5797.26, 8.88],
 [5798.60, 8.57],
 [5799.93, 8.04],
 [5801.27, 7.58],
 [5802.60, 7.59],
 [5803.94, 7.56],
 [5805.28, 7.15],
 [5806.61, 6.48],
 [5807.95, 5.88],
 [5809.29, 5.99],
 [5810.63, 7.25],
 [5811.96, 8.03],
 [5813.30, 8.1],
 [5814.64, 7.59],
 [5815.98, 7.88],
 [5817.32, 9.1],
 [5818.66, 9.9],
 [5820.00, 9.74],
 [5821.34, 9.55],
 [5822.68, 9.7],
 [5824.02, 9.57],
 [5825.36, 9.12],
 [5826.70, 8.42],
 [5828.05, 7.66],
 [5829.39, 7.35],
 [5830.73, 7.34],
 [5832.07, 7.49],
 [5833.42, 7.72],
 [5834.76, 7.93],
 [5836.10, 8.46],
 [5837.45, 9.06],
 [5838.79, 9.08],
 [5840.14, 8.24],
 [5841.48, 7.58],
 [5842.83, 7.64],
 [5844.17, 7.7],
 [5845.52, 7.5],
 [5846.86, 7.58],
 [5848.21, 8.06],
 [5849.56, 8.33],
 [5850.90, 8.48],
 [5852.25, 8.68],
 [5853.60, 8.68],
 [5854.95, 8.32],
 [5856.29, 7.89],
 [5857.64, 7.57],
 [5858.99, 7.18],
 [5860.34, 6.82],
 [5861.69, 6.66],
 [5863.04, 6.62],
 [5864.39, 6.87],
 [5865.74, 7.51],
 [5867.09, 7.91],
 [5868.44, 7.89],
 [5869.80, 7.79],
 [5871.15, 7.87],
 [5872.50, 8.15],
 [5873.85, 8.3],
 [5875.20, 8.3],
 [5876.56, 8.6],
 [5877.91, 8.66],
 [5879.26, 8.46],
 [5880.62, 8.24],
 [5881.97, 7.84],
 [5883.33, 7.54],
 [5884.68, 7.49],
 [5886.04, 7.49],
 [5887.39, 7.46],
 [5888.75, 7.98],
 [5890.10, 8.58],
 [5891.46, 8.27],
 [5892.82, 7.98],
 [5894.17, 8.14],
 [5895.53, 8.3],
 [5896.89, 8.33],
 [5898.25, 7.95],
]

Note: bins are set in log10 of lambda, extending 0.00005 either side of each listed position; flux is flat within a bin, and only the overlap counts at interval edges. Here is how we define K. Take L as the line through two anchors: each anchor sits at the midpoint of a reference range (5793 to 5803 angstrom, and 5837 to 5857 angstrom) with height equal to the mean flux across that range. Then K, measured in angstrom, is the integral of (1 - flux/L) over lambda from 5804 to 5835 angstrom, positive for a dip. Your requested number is 0.9 angstrom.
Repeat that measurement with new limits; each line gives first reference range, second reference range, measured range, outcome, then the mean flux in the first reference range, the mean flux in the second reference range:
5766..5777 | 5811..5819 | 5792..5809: 1.03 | 8.16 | 8.33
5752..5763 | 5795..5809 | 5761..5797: -1.00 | 8.26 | 7.63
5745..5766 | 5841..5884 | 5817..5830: -1.73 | 8.13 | 7.85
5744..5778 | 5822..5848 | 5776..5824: 0.58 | 8.14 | 8.16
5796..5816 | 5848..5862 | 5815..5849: -2.82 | 7.53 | 7.91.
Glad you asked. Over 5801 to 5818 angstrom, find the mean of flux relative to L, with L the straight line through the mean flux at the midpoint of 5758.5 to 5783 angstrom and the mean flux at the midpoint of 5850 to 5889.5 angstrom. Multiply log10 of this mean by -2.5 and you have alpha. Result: 0.10 mag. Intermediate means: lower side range 8.3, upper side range 7.84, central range 7.4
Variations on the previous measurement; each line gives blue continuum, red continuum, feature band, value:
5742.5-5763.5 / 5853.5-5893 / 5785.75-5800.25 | 0.003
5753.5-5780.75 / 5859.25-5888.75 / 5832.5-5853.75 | -0.035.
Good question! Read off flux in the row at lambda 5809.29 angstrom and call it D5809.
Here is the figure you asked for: 5.99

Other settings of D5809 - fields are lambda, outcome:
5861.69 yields 6.66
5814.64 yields 7.59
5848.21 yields 8.06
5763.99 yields 8.94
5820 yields 9.74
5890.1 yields 8.58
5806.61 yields 6.48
